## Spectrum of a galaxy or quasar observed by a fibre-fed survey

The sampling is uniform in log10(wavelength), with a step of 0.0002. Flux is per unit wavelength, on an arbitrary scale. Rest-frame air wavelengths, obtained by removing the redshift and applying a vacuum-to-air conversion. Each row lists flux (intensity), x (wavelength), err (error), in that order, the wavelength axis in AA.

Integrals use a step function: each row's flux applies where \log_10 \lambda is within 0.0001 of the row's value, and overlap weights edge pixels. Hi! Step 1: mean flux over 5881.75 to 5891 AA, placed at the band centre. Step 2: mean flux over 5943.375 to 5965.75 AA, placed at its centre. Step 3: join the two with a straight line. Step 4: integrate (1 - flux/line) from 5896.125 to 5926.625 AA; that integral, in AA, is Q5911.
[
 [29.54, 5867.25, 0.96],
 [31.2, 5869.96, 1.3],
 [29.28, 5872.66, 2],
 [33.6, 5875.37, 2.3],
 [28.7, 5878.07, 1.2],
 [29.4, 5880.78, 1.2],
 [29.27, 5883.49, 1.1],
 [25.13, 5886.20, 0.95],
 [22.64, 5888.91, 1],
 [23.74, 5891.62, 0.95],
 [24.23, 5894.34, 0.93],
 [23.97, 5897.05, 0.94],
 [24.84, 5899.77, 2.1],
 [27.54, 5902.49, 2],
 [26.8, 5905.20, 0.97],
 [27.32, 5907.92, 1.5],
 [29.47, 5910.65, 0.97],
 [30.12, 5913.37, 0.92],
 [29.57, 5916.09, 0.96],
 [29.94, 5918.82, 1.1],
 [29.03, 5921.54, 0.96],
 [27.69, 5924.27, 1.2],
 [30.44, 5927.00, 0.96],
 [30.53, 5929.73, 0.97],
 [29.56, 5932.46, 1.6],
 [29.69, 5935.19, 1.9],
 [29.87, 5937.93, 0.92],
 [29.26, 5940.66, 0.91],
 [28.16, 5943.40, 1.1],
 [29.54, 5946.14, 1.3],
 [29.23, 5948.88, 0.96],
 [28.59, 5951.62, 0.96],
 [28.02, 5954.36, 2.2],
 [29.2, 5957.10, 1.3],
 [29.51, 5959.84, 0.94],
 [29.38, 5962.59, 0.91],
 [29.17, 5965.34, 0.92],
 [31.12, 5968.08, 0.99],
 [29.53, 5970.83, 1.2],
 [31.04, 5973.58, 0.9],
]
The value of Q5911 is -1.2 AA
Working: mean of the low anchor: 25.7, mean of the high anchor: 29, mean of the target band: 28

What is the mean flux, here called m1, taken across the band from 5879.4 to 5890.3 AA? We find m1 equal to 26.6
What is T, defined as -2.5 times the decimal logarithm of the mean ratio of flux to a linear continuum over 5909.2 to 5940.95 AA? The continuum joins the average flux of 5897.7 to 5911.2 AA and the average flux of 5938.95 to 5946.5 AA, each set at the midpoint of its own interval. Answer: -0.06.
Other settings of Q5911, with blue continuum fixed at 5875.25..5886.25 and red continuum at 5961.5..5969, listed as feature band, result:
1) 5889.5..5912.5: 2.67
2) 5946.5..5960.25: 0.39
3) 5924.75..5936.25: -0.11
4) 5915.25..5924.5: 0.10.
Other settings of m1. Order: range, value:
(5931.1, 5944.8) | 29.3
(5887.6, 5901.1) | 23.9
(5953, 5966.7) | 29.1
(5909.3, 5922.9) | 29.6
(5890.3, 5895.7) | 24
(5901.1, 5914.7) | 28.2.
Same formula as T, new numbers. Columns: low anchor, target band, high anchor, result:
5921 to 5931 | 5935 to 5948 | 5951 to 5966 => -0.001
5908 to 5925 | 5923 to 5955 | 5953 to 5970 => 0.003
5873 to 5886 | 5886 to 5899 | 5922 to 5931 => 0.235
